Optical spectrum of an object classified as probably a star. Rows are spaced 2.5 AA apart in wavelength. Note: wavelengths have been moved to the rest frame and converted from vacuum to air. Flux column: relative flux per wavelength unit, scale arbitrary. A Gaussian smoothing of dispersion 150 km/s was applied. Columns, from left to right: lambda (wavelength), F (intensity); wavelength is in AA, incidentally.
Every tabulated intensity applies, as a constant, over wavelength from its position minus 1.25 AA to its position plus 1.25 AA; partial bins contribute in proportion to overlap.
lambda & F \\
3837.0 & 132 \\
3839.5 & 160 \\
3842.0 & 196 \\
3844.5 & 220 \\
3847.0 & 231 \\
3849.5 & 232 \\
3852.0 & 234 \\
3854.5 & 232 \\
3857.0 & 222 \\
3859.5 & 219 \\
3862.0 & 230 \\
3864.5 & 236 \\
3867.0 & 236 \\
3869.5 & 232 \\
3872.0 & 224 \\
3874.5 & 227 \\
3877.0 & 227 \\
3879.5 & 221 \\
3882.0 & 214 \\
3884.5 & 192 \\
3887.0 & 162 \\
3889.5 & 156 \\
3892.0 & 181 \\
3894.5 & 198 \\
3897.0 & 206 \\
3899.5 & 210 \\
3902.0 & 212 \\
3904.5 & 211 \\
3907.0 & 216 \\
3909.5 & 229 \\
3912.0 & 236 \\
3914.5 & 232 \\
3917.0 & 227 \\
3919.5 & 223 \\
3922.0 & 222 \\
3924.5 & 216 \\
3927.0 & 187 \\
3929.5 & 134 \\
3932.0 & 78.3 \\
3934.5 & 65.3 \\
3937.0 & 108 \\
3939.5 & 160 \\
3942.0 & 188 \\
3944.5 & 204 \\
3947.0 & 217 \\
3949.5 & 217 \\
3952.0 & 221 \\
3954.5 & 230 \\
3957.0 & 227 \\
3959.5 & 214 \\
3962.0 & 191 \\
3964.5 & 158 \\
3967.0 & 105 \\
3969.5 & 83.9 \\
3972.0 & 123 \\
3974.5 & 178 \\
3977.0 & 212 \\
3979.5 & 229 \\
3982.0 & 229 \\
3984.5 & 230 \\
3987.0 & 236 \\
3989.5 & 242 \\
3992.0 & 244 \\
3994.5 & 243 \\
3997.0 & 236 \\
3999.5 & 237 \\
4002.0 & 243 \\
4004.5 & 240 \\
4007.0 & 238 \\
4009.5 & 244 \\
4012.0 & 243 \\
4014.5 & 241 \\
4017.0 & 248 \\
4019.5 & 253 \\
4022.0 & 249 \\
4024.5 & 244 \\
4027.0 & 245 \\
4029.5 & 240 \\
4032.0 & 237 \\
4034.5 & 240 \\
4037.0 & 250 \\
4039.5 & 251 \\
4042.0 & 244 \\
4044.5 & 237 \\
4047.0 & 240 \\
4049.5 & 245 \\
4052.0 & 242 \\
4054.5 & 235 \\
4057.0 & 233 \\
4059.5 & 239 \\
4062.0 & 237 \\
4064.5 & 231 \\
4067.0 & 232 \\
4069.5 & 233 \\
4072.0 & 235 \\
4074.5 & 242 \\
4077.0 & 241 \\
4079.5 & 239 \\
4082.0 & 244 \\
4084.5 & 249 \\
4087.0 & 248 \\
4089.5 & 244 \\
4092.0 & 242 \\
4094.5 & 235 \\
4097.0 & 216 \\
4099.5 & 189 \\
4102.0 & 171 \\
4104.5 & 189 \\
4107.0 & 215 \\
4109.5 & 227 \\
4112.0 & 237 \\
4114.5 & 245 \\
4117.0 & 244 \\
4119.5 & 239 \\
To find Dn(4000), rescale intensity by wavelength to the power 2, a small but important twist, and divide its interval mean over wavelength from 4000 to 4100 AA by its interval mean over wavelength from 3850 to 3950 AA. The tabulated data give 1.29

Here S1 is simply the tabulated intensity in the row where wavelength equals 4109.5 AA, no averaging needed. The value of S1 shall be 227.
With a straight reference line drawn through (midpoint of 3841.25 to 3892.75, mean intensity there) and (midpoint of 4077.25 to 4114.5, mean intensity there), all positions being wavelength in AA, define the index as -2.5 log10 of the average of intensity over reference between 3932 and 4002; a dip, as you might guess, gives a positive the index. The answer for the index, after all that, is 0.15 mag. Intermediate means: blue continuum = 216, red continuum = 226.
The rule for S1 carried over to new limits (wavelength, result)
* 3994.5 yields 243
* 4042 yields 244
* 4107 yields 215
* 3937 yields 108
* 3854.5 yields 232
